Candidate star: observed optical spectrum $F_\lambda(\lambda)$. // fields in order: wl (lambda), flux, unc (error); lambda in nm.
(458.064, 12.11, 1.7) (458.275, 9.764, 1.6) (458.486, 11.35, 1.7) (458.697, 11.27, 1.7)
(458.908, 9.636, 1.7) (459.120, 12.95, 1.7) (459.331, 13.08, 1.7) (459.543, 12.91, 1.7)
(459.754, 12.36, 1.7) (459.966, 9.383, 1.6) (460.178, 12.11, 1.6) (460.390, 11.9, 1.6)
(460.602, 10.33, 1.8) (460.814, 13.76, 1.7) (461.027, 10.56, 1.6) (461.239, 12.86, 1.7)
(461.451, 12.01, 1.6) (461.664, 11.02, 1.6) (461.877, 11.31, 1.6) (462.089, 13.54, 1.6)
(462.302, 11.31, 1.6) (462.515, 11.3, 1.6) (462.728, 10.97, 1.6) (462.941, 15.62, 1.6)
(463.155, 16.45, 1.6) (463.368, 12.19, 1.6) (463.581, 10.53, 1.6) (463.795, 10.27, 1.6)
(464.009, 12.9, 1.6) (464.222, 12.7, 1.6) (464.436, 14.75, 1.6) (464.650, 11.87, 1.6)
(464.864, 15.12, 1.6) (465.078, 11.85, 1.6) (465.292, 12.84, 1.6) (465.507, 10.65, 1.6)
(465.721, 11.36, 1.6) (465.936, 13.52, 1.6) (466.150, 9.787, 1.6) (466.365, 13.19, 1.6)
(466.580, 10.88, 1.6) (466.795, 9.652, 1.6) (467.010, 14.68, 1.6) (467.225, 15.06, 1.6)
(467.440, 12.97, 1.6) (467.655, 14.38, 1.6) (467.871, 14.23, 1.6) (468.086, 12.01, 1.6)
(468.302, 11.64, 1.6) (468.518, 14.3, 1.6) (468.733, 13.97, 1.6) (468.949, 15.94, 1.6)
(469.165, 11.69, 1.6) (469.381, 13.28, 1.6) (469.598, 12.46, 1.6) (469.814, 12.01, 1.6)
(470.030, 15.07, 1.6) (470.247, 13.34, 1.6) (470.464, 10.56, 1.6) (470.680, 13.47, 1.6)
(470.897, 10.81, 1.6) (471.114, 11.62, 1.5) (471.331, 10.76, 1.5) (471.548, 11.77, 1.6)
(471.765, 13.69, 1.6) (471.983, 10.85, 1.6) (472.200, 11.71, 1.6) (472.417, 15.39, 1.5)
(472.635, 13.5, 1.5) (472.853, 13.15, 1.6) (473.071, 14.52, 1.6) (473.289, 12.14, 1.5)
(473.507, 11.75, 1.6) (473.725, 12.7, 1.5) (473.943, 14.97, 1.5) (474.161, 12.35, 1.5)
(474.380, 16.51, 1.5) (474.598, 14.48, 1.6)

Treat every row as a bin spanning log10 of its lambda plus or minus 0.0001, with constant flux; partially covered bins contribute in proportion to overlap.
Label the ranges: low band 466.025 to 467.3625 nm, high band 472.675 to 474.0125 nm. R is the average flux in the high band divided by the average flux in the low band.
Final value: 1.1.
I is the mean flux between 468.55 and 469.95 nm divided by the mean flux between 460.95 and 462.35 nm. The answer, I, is 1.12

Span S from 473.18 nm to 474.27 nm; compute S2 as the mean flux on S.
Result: 12.8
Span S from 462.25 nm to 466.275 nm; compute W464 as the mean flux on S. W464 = 12.4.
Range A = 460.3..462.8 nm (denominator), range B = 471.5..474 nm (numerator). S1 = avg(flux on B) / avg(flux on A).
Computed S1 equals 1.11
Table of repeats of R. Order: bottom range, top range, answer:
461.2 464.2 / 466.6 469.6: 1.08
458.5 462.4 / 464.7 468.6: 1.07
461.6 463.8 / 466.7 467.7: 1.08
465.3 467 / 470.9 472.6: 1.06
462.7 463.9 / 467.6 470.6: 1.03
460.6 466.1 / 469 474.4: 1.03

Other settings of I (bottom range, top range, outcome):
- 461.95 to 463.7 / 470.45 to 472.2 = 0.93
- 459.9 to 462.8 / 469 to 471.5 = 1.06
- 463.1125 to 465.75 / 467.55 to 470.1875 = 1.07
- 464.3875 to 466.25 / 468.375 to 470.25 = 1.10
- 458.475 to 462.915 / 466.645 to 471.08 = 1.11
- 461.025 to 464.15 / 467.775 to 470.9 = 1.07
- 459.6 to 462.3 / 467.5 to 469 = 1.16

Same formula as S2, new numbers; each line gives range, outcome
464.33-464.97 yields 13.9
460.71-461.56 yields 12.3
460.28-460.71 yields 11.1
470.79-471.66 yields 11.3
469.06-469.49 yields 12.5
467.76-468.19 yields 13.1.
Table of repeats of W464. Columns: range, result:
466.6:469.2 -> 13.3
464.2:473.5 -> 12.8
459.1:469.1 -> 12.5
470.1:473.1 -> 12.5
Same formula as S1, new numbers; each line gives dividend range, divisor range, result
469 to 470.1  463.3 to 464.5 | 1.07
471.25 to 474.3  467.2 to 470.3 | 0.96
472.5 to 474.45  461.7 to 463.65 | 1.07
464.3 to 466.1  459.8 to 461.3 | 1.10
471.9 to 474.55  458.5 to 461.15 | 1.14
